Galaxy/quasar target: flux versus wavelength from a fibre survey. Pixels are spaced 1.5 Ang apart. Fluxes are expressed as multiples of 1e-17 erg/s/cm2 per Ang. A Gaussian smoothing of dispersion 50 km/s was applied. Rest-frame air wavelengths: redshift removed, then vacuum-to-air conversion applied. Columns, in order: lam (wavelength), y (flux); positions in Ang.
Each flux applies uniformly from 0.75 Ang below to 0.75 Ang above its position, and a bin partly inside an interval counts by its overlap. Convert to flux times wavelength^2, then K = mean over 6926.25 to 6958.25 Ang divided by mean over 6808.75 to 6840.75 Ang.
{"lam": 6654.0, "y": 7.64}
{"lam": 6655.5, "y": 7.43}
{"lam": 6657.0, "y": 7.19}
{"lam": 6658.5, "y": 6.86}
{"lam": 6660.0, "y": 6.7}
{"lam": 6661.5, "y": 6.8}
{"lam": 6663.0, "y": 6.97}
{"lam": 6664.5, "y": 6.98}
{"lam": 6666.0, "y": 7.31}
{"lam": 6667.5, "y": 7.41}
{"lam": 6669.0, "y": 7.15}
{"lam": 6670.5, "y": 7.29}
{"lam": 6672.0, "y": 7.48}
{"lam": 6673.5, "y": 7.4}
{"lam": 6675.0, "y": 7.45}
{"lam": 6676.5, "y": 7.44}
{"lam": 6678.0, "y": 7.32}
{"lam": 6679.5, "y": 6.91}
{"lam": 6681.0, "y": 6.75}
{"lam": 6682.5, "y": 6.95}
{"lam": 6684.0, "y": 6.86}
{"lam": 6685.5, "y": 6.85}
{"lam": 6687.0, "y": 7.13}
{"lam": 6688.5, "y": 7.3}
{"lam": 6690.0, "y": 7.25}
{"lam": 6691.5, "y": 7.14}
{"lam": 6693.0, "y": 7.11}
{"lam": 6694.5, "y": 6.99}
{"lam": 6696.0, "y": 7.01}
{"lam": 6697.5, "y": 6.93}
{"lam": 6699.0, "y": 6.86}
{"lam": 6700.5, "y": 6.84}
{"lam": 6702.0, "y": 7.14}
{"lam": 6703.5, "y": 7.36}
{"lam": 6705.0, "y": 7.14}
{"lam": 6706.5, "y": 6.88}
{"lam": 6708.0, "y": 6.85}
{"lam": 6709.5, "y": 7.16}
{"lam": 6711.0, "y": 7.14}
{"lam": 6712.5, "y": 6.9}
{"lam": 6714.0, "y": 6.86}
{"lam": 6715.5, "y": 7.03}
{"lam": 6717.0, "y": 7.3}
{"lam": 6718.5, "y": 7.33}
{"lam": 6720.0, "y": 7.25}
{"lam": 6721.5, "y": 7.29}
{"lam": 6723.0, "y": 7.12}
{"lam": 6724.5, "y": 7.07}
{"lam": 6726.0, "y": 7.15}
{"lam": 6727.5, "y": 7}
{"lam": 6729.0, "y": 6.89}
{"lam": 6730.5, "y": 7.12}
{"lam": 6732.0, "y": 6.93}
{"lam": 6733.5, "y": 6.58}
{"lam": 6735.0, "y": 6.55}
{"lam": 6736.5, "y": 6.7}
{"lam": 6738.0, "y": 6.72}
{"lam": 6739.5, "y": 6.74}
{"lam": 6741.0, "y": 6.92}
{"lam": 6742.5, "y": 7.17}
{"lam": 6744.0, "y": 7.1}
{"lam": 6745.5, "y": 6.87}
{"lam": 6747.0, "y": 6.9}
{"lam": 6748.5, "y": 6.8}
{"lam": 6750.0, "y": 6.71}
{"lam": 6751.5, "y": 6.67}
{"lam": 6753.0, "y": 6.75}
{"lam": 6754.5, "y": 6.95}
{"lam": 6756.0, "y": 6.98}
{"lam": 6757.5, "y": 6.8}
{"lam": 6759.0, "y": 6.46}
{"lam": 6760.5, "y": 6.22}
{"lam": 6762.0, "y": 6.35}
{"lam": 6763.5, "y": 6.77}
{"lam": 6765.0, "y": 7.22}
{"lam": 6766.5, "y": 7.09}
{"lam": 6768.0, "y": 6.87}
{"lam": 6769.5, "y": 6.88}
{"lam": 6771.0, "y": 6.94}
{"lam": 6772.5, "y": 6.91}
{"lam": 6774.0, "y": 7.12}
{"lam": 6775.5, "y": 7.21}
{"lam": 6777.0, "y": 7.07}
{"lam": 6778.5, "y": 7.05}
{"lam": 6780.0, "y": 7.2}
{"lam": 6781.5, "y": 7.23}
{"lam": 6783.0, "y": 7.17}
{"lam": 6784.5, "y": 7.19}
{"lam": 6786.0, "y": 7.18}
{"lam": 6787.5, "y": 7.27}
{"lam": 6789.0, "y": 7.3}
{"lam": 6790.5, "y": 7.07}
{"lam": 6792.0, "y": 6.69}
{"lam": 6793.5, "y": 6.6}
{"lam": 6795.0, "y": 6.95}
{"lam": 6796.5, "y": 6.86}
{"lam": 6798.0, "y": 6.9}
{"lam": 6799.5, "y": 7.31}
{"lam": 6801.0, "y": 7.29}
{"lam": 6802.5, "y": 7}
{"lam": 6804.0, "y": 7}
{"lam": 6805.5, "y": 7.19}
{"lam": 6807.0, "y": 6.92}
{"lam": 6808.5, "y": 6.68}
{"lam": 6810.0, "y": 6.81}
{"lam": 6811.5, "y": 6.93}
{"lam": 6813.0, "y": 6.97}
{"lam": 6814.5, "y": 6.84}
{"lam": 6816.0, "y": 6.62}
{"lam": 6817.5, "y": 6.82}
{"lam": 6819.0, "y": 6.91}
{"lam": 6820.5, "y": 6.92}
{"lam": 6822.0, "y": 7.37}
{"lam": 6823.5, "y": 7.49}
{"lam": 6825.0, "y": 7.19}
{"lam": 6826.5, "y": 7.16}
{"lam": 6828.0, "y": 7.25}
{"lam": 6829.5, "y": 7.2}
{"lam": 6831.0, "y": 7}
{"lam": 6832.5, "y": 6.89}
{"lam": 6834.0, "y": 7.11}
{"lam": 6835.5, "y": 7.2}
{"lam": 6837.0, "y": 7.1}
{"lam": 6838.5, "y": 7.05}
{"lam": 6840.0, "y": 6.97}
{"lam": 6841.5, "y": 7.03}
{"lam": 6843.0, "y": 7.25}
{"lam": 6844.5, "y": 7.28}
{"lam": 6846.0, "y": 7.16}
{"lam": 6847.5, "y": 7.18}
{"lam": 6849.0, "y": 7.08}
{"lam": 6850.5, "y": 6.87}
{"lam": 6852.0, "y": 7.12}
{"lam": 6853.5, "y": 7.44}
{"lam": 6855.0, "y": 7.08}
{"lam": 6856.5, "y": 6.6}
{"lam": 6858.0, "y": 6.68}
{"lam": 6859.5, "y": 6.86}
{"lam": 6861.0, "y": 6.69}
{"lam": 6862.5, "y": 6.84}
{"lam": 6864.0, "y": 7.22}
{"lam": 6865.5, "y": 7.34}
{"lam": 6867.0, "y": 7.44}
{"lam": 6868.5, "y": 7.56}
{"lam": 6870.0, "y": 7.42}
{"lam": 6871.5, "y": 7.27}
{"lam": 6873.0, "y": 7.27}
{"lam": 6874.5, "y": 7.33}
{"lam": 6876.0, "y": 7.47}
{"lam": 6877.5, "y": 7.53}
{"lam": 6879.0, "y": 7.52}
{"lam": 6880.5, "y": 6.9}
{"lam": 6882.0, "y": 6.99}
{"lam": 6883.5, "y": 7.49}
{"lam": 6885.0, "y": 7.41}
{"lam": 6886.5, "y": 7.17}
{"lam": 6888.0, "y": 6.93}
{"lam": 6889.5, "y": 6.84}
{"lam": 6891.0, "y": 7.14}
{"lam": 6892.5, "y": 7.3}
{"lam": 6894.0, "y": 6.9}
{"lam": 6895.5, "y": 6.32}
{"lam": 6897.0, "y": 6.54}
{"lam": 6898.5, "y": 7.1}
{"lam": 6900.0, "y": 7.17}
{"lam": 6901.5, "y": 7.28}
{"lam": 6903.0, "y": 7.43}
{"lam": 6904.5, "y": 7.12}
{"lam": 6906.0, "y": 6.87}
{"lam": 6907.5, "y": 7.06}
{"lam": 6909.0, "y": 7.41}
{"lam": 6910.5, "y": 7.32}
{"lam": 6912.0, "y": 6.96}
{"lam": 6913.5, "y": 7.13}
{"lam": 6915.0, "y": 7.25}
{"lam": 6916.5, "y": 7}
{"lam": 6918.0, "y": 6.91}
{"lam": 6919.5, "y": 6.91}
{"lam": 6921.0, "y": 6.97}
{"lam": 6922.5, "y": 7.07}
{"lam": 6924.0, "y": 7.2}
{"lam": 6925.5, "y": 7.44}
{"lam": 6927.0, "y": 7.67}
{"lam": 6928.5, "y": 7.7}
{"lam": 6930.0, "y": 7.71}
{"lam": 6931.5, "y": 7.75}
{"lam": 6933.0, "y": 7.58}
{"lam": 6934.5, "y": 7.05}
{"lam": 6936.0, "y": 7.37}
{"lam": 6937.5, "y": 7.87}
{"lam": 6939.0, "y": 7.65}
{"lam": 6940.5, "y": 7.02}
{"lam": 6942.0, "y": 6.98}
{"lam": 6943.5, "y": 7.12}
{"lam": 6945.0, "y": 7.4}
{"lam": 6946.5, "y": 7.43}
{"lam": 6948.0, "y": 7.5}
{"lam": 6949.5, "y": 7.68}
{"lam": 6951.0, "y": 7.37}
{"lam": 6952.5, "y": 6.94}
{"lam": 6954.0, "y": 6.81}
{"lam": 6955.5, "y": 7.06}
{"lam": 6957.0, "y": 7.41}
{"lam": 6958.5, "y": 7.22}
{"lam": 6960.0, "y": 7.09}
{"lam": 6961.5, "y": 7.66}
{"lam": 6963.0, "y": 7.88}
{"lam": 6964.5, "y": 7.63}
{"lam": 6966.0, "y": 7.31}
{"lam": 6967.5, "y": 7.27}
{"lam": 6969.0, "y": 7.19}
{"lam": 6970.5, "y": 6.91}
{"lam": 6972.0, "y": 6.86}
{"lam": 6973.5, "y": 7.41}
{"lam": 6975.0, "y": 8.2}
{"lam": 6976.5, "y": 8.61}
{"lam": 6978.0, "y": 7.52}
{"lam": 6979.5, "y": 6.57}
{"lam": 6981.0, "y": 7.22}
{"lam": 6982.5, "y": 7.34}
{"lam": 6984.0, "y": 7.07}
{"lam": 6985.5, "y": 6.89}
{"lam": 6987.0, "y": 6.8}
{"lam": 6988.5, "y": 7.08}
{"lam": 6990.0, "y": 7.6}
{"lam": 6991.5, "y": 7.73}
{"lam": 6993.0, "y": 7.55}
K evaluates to 1.1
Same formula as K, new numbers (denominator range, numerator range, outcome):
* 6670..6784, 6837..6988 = 1.09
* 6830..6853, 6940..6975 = 1.06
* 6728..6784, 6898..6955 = 1.11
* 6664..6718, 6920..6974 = 1.11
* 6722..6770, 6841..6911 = 1.08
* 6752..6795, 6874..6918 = 1.06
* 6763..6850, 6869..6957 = 1.06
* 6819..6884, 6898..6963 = 1.04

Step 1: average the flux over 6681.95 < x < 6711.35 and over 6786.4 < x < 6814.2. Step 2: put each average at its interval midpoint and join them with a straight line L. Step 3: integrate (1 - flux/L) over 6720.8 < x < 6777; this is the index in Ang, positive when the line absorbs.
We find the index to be 1.1 Ang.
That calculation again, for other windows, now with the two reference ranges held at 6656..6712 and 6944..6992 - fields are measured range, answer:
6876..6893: 0.1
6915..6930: 0.1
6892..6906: 0.5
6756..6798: 1.3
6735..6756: 0.9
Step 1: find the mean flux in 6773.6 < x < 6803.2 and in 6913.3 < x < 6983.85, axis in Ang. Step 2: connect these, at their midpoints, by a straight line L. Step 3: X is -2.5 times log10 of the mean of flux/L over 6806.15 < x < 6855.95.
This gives 0.01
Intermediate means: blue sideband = 7.08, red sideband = 7.34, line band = 7.06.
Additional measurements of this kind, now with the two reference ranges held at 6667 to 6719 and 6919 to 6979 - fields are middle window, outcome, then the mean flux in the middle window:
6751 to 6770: 0.06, 6.77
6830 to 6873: 0.03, 7.1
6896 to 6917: 0.03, 7.11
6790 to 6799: 0.06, 6.85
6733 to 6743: 0.06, 6.76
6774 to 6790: 0.00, 7.18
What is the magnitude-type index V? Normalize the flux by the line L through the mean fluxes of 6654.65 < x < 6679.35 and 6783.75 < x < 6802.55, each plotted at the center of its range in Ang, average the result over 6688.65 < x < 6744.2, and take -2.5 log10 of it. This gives 0.02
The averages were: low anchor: 7.19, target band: 7.02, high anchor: 7.05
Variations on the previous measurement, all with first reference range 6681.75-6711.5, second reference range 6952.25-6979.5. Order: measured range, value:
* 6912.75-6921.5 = 0.043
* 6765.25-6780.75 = 0.015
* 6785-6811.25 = 0.025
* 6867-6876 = -0.019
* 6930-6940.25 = -0.029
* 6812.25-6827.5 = 0.025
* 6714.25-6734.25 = 0.000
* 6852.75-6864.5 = 0.049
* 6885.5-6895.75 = 0.045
